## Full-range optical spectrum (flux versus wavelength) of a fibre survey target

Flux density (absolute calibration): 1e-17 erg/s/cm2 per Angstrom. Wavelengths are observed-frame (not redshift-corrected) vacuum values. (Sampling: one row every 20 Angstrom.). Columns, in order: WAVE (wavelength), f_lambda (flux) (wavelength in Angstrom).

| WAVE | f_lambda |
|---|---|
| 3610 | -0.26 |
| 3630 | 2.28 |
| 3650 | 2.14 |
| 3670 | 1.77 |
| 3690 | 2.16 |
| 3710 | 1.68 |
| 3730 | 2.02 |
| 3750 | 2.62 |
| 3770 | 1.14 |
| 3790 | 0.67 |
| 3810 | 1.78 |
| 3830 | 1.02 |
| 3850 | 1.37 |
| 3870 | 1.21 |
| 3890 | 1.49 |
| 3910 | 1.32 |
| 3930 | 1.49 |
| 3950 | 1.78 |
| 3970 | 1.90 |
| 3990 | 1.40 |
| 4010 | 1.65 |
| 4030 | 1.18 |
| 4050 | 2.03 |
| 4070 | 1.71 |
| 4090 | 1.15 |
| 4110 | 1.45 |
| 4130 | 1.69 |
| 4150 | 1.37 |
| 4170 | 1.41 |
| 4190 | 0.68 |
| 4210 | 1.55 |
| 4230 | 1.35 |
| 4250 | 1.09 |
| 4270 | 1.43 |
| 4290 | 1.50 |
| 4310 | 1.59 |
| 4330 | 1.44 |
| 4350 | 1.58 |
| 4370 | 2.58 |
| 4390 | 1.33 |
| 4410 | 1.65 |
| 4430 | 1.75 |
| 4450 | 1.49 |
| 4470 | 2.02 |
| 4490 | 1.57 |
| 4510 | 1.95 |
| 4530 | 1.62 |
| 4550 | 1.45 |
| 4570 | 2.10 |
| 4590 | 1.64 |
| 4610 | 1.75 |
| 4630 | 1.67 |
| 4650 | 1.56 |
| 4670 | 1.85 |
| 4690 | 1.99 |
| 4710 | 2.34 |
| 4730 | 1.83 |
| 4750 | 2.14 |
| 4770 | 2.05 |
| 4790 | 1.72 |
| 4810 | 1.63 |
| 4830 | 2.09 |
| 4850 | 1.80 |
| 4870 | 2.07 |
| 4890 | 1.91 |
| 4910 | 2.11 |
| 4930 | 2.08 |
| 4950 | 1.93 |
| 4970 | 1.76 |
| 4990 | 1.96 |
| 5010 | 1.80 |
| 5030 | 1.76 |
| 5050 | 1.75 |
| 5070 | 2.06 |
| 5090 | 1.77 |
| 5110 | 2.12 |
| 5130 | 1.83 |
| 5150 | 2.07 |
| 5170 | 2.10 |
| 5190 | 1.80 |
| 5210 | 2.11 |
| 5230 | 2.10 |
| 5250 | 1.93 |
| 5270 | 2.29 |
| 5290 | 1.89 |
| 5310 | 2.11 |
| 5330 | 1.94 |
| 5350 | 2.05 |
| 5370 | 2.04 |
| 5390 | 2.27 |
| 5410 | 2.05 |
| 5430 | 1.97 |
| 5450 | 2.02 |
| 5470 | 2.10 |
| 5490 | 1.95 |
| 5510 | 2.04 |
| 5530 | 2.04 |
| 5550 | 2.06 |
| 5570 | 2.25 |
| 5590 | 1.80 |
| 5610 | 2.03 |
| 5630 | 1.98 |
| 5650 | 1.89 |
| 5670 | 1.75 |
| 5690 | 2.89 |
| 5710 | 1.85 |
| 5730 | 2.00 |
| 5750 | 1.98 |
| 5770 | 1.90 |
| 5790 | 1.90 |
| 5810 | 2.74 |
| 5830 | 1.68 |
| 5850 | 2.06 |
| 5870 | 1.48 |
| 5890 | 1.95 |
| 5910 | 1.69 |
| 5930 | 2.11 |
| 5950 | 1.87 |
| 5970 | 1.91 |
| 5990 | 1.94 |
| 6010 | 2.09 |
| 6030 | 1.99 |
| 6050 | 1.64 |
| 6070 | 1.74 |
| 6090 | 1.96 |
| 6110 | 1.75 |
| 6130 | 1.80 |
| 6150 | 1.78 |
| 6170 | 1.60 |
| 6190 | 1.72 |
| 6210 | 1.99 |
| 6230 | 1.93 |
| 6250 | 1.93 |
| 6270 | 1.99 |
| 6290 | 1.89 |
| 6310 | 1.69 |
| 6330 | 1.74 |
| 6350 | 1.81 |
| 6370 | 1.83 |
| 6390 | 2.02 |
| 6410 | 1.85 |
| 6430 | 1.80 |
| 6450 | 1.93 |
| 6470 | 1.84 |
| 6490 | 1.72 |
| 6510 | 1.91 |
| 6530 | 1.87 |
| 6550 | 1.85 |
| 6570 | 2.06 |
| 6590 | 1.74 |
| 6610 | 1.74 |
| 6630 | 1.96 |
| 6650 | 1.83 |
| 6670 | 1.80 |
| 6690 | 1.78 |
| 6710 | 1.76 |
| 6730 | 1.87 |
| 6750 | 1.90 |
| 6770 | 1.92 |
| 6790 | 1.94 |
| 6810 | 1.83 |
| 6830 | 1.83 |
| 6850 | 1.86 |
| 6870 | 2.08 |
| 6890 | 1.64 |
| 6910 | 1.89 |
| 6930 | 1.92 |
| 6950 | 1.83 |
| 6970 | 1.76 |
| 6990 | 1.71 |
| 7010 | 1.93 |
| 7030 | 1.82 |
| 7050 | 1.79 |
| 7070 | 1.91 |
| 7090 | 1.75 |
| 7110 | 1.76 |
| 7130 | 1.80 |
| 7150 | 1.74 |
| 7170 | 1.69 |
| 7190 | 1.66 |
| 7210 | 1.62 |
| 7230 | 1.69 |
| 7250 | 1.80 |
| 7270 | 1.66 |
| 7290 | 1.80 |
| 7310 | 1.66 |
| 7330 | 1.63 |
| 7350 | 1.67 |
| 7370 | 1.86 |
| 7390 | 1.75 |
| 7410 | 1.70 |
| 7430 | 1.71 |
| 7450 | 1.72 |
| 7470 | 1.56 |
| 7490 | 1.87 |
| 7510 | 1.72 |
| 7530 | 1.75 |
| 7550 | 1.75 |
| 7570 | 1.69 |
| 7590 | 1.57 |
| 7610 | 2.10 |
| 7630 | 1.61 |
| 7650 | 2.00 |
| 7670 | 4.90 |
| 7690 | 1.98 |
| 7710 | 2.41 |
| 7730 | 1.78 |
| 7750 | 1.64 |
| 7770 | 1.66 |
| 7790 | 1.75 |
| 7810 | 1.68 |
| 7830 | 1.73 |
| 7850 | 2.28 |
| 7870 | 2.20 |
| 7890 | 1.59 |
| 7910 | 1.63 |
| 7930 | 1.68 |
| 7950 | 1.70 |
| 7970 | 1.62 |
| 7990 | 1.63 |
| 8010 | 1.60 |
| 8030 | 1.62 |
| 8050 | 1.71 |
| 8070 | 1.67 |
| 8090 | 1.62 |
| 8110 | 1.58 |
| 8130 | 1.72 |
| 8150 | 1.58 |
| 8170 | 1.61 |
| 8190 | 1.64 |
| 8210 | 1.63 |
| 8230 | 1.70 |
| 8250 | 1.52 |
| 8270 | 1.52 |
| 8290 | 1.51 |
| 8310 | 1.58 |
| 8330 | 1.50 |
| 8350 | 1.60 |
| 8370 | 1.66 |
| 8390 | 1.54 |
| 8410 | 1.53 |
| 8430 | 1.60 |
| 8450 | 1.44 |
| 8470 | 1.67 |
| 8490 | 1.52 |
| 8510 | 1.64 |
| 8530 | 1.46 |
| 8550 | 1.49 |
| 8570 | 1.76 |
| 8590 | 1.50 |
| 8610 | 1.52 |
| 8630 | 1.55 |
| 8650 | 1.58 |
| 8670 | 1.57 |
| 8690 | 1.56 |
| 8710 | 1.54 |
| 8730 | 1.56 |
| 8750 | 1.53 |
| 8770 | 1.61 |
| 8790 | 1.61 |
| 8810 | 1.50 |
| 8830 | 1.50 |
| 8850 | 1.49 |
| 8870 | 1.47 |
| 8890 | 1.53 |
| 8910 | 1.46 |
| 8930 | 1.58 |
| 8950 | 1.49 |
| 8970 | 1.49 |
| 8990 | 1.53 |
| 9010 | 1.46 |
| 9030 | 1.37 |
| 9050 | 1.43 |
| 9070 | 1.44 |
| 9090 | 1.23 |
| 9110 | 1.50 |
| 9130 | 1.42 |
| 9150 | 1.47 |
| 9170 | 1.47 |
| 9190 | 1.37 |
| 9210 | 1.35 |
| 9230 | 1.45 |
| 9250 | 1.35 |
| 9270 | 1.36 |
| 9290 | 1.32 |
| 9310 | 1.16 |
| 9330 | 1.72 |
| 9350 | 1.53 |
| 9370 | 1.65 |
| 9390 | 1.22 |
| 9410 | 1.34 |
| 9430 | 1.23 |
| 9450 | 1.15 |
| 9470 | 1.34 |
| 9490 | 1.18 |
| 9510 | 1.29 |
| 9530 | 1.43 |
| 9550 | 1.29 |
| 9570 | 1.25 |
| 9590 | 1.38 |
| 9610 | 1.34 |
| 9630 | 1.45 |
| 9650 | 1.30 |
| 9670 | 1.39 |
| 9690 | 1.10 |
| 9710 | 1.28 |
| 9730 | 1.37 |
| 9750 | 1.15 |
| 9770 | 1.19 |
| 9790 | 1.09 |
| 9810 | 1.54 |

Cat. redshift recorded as 0.169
